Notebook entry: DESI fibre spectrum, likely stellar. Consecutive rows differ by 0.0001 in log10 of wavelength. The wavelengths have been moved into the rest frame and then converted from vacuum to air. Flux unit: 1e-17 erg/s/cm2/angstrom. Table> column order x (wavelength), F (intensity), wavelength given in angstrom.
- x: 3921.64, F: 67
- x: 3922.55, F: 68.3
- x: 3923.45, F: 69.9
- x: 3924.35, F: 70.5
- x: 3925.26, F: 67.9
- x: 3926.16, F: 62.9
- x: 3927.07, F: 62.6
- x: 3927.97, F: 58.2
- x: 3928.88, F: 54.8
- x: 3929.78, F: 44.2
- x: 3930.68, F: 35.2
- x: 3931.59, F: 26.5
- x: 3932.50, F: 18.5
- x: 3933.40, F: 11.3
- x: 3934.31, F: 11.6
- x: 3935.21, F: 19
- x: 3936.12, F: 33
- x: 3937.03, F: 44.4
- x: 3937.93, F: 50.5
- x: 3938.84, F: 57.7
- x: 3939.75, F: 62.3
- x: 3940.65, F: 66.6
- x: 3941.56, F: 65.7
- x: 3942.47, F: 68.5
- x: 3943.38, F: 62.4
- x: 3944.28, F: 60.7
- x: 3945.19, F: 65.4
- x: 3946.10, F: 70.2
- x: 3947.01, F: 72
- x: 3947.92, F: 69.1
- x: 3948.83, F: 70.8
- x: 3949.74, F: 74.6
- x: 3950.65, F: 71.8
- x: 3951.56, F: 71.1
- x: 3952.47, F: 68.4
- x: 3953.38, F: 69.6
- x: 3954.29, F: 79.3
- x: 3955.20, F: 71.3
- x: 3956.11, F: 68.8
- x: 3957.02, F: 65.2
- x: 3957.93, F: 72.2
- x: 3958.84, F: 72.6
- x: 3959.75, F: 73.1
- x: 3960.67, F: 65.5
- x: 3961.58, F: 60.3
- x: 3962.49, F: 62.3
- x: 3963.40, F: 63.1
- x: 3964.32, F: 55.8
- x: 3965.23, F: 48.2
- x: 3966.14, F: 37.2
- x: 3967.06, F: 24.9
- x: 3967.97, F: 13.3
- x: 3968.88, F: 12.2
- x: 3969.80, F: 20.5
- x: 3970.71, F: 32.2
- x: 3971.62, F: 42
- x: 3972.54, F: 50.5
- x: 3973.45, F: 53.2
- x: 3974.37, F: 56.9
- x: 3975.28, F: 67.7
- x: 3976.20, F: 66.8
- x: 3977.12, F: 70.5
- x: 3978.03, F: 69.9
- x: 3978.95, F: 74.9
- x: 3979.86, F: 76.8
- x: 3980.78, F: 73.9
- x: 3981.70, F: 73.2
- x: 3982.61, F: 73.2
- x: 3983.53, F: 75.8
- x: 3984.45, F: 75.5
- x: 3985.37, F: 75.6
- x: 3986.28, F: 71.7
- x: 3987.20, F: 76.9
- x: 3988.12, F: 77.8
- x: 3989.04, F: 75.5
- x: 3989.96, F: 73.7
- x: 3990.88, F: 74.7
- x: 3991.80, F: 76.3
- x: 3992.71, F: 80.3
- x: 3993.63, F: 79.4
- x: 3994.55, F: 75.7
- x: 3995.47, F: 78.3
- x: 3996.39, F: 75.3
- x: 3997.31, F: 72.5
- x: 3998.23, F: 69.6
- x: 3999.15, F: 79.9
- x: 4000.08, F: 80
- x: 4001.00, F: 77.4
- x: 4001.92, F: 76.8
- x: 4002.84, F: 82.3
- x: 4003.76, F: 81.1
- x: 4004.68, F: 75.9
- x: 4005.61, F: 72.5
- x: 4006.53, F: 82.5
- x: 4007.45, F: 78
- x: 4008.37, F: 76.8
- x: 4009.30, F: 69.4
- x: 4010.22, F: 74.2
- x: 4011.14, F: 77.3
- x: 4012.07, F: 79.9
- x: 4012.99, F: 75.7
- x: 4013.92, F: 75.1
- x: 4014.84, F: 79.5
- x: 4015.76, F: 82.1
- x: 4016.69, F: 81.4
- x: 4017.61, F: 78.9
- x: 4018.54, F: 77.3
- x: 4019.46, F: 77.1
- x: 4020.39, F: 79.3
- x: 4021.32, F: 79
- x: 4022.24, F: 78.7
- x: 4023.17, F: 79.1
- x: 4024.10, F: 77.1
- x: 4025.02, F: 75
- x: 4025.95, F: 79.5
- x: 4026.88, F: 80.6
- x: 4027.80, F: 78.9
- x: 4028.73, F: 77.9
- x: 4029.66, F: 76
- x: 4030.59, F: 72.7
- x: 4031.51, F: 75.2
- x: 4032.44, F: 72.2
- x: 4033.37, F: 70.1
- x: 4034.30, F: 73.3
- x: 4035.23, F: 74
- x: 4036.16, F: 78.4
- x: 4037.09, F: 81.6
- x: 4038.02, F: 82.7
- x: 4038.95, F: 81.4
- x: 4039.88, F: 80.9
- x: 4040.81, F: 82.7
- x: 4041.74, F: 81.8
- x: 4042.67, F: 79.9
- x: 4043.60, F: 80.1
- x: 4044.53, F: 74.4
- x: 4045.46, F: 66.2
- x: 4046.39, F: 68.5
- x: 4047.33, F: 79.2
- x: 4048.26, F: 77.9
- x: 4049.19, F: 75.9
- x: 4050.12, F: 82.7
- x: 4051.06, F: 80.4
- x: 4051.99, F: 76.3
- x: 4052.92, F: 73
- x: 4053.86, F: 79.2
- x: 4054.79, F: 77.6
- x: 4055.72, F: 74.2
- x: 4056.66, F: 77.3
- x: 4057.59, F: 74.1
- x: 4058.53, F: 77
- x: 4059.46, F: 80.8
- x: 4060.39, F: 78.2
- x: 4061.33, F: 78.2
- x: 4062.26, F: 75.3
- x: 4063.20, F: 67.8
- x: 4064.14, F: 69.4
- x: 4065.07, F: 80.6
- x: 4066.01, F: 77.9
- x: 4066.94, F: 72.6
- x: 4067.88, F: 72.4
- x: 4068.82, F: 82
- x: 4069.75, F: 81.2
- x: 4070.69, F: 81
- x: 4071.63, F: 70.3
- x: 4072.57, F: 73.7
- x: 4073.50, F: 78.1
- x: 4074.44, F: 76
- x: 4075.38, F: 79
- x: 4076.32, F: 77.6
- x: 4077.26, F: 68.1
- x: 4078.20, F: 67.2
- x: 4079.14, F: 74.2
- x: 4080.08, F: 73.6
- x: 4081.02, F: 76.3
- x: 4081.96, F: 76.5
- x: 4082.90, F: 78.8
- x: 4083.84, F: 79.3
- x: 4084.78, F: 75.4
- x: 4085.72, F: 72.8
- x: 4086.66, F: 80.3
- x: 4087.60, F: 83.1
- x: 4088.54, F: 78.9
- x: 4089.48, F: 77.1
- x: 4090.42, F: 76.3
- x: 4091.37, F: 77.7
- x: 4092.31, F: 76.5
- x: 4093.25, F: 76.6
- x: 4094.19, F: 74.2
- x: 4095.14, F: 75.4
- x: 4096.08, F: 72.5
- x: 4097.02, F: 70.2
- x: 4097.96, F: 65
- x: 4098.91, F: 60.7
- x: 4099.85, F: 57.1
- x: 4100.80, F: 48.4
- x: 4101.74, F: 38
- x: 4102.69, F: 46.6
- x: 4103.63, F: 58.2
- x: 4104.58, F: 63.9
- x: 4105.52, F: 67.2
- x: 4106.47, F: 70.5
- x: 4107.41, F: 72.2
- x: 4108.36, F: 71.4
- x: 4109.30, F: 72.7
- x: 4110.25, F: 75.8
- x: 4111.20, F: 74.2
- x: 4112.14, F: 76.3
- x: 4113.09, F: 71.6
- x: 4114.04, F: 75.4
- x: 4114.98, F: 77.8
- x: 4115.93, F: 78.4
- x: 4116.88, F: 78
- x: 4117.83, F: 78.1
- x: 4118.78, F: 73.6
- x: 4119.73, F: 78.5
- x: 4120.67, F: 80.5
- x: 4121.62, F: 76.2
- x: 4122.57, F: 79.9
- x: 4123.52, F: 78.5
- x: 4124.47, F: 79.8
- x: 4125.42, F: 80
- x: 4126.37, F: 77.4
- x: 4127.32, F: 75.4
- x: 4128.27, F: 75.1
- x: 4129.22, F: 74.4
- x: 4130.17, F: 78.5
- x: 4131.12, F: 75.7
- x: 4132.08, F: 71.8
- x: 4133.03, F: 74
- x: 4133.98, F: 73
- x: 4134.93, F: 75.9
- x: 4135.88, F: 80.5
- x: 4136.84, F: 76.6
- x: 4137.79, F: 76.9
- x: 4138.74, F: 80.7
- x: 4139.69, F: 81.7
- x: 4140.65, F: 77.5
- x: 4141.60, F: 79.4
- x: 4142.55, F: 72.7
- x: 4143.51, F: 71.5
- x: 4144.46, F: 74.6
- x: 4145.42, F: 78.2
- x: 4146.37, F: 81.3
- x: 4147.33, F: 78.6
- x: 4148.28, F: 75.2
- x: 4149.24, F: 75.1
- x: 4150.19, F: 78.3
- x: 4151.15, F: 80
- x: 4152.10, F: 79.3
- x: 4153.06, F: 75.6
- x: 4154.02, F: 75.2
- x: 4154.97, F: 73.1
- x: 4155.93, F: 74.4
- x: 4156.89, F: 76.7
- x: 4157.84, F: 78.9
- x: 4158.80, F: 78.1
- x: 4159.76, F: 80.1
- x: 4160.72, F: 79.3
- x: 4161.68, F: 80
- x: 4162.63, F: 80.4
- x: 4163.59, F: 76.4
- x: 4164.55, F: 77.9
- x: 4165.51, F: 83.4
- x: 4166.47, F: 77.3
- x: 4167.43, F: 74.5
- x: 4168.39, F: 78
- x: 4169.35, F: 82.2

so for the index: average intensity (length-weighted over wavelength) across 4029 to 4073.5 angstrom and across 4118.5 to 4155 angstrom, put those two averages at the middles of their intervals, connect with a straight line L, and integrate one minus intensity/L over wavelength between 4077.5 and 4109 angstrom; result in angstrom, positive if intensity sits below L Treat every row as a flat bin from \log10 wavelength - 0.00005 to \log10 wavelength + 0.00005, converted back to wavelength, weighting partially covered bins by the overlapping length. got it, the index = 2.8 angstrom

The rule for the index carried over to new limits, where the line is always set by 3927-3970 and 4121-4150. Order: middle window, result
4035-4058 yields -4.1 angstrom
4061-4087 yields -2.3 angstrom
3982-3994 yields -3.5 angstrom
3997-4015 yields -4.7 angstrom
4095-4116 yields 1.9 angstrom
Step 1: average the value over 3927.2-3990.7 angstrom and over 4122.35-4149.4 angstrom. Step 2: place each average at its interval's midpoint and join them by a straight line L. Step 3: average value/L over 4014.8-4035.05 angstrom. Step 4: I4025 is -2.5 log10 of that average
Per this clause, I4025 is -0.19 mag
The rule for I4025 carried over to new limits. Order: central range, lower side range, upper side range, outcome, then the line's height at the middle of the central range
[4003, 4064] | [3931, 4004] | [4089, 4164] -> -0.15 mag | 67.1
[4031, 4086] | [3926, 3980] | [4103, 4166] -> -0.14 mag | 67.3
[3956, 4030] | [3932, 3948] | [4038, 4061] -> -0.10 mag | 63.4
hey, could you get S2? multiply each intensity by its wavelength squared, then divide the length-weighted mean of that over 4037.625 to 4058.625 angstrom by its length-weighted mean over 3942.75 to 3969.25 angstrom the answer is 1.33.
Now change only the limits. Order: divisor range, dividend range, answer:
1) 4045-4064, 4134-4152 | 1.07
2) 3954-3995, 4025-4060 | 1.27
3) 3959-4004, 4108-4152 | 1.27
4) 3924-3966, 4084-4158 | 1.39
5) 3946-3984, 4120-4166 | 1.39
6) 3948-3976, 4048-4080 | 1.41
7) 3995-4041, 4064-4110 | 0.96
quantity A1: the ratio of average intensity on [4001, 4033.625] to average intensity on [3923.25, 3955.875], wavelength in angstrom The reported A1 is 1.37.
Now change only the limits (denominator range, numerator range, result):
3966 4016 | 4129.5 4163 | 1.13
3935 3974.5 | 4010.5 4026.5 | 1.38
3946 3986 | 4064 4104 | 1.17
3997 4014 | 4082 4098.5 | 0.99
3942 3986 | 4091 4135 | 1.16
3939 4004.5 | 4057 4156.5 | 1.12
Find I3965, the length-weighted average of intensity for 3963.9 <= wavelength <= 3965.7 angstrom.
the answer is 52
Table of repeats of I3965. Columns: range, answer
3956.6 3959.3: 70.2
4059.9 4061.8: 78.4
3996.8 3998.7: 71.3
